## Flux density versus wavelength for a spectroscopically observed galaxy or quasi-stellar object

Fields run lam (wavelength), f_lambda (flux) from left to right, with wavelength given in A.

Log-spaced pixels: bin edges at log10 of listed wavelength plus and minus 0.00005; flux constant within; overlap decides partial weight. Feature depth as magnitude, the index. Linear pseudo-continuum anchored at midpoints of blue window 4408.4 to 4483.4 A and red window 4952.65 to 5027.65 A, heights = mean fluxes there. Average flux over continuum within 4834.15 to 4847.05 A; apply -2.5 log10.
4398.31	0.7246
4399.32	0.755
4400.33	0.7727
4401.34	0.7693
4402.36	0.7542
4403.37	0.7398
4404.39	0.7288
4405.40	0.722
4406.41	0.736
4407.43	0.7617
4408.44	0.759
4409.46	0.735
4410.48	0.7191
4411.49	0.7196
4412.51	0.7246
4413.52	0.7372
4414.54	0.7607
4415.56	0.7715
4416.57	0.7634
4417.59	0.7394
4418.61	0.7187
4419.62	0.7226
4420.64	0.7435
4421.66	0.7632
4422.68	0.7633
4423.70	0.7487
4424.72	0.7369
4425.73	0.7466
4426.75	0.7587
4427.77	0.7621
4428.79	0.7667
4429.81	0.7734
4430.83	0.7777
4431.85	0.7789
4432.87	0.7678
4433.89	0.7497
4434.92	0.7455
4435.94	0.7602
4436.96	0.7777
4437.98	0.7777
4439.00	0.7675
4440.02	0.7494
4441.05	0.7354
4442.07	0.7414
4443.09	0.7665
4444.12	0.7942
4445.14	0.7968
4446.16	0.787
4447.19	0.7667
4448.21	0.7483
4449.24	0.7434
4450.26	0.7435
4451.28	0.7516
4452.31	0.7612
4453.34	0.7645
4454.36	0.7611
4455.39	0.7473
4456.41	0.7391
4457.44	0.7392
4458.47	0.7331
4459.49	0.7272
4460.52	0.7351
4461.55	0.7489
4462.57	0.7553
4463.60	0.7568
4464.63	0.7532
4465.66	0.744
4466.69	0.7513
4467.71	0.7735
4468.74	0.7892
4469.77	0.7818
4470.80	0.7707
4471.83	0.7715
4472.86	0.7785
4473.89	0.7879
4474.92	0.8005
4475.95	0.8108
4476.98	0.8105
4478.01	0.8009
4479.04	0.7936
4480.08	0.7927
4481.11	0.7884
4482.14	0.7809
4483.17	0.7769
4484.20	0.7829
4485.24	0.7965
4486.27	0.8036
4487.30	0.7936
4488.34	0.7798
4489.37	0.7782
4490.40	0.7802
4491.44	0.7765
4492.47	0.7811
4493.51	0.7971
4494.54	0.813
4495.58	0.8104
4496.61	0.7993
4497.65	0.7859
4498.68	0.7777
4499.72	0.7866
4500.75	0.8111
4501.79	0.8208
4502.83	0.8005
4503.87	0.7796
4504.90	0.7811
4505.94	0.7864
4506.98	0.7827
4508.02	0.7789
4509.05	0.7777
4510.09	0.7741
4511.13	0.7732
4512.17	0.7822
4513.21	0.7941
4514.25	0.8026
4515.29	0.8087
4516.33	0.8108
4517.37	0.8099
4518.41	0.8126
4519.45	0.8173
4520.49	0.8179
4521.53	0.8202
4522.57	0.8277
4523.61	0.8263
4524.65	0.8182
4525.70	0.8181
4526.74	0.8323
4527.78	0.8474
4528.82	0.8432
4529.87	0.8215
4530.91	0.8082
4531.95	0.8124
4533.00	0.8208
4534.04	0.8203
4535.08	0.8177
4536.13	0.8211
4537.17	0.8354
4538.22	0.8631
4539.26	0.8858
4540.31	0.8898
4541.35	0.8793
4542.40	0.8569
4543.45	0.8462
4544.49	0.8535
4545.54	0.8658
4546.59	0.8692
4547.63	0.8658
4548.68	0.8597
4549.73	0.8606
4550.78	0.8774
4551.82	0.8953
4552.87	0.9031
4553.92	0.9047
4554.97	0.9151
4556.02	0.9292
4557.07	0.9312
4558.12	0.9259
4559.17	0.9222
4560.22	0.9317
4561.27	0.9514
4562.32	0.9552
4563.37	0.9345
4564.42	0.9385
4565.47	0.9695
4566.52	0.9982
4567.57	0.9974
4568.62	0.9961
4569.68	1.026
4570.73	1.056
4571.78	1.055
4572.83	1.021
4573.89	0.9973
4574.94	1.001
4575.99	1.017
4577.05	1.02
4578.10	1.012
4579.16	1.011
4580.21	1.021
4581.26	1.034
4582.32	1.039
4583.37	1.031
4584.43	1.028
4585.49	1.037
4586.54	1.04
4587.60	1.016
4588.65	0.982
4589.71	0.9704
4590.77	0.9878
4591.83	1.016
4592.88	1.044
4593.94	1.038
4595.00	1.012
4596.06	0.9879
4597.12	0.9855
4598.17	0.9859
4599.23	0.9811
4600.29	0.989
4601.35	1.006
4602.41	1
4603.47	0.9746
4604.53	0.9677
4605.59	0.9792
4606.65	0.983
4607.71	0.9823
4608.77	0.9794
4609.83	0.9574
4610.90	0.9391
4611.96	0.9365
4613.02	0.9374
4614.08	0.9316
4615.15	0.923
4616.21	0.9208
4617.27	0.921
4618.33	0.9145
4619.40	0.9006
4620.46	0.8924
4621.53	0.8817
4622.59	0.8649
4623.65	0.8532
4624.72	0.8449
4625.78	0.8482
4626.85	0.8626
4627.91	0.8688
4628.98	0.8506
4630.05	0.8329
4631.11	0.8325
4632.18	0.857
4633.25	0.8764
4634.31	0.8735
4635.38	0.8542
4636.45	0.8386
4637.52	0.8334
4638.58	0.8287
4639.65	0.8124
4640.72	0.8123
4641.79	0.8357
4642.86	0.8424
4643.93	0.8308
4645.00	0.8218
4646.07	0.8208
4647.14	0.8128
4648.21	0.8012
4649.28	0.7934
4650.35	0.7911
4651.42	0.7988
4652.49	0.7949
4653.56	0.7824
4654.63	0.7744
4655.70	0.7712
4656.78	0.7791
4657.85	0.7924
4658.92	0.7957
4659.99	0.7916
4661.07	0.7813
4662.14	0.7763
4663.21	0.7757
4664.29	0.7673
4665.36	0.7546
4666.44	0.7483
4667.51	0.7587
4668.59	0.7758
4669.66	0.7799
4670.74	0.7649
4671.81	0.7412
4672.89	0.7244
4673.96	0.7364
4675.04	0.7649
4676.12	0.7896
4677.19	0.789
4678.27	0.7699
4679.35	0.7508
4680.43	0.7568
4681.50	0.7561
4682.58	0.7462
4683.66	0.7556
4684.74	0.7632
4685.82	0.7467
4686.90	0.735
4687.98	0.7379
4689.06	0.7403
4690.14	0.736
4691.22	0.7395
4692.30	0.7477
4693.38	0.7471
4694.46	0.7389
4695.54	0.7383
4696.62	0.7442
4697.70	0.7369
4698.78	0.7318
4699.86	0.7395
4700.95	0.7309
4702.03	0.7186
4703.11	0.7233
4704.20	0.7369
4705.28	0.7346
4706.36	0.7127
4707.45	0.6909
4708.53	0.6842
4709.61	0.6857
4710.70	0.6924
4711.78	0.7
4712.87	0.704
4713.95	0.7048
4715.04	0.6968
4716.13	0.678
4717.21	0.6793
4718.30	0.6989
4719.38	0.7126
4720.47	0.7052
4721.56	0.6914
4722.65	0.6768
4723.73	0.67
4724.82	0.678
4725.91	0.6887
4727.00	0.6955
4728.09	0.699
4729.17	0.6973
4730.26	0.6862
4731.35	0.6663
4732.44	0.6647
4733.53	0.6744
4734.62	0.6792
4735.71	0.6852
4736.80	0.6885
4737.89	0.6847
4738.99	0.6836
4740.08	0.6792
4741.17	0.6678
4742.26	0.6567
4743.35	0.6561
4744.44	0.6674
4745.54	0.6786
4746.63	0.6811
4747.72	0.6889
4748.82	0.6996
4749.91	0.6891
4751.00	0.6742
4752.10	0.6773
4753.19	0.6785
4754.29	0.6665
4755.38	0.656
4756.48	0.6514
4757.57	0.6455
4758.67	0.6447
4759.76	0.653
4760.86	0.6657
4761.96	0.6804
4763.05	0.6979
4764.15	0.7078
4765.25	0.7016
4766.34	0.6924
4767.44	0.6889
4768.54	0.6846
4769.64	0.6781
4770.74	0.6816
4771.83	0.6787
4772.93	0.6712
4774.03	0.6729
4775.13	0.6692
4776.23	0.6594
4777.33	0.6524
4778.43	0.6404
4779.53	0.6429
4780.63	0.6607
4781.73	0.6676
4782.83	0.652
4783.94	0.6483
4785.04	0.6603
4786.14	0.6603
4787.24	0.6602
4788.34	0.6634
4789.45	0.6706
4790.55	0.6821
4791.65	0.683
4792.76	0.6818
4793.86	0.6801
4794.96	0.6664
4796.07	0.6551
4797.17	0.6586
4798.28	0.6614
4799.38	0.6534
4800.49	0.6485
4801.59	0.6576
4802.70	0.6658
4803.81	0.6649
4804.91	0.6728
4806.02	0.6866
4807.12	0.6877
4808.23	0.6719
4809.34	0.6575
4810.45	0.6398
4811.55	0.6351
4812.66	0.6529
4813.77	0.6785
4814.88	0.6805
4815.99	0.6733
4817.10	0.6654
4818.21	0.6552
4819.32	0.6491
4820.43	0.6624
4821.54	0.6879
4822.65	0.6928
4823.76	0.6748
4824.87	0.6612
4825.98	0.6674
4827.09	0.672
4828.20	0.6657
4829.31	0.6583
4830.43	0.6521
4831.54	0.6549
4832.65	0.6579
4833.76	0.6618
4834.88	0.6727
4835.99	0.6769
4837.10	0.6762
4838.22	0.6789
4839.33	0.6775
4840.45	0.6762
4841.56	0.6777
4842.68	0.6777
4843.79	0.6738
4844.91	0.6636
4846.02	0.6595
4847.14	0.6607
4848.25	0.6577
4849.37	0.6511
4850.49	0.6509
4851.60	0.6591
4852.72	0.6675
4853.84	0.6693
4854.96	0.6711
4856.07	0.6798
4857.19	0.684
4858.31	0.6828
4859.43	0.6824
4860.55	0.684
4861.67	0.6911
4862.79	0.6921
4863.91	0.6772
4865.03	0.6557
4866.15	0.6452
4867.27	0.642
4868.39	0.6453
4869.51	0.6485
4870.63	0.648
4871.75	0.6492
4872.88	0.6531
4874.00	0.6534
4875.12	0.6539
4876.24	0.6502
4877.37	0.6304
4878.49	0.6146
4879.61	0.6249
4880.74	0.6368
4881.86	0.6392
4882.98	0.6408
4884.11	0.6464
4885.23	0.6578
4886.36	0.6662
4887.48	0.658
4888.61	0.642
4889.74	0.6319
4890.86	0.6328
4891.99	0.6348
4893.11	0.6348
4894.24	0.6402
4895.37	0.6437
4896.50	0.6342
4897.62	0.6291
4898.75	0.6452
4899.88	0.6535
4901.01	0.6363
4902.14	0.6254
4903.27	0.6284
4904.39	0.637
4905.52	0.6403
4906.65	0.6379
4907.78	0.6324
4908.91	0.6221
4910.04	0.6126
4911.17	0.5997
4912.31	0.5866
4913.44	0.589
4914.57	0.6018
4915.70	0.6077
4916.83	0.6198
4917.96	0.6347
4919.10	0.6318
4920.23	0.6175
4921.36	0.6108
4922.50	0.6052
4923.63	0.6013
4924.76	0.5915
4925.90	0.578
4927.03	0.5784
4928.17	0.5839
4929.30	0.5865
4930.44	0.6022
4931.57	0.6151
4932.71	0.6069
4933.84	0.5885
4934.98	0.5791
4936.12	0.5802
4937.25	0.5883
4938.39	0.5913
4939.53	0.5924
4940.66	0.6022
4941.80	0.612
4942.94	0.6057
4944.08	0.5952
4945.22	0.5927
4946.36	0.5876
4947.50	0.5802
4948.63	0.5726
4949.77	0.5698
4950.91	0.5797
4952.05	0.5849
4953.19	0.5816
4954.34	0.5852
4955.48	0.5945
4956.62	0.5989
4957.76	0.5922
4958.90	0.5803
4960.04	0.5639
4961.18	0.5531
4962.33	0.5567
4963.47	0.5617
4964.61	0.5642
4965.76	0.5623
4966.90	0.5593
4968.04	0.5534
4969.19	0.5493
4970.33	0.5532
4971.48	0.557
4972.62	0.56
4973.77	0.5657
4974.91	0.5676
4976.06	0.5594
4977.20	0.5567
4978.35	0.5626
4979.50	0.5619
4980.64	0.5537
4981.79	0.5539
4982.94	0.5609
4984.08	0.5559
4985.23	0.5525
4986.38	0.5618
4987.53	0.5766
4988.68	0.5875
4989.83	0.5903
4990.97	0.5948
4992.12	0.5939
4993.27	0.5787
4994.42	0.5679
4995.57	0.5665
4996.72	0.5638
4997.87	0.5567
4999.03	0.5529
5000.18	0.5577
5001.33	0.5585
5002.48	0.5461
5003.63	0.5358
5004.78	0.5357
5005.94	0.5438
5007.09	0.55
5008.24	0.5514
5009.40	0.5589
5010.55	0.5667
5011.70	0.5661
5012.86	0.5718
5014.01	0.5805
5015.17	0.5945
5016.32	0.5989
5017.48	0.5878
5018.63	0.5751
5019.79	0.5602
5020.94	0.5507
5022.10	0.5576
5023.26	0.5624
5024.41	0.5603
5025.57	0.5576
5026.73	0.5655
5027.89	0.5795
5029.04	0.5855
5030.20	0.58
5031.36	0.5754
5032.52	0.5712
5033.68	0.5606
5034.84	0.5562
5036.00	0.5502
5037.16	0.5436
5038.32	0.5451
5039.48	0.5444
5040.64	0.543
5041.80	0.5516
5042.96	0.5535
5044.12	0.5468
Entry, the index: -0.09 mag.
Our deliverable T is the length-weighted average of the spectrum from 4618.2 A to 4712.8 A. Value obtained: 0.782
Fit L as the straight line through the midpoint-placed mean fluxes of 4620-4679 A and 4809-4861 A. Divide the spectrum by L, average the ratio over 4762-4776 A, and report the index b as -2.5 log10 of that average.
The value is 0.050 mag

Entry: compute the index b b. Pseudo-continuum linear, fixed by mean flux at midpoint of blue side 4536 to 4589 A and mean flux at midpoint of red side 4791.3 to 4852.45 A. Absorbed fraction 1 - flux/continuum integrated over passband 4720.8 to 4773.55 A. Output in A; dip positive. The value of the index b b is 4.89 A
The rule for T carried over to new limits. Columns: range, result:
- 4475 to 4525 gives 0.796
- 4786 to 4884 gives 0.663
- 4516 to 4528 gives 0.821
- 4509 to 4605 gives 0.919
